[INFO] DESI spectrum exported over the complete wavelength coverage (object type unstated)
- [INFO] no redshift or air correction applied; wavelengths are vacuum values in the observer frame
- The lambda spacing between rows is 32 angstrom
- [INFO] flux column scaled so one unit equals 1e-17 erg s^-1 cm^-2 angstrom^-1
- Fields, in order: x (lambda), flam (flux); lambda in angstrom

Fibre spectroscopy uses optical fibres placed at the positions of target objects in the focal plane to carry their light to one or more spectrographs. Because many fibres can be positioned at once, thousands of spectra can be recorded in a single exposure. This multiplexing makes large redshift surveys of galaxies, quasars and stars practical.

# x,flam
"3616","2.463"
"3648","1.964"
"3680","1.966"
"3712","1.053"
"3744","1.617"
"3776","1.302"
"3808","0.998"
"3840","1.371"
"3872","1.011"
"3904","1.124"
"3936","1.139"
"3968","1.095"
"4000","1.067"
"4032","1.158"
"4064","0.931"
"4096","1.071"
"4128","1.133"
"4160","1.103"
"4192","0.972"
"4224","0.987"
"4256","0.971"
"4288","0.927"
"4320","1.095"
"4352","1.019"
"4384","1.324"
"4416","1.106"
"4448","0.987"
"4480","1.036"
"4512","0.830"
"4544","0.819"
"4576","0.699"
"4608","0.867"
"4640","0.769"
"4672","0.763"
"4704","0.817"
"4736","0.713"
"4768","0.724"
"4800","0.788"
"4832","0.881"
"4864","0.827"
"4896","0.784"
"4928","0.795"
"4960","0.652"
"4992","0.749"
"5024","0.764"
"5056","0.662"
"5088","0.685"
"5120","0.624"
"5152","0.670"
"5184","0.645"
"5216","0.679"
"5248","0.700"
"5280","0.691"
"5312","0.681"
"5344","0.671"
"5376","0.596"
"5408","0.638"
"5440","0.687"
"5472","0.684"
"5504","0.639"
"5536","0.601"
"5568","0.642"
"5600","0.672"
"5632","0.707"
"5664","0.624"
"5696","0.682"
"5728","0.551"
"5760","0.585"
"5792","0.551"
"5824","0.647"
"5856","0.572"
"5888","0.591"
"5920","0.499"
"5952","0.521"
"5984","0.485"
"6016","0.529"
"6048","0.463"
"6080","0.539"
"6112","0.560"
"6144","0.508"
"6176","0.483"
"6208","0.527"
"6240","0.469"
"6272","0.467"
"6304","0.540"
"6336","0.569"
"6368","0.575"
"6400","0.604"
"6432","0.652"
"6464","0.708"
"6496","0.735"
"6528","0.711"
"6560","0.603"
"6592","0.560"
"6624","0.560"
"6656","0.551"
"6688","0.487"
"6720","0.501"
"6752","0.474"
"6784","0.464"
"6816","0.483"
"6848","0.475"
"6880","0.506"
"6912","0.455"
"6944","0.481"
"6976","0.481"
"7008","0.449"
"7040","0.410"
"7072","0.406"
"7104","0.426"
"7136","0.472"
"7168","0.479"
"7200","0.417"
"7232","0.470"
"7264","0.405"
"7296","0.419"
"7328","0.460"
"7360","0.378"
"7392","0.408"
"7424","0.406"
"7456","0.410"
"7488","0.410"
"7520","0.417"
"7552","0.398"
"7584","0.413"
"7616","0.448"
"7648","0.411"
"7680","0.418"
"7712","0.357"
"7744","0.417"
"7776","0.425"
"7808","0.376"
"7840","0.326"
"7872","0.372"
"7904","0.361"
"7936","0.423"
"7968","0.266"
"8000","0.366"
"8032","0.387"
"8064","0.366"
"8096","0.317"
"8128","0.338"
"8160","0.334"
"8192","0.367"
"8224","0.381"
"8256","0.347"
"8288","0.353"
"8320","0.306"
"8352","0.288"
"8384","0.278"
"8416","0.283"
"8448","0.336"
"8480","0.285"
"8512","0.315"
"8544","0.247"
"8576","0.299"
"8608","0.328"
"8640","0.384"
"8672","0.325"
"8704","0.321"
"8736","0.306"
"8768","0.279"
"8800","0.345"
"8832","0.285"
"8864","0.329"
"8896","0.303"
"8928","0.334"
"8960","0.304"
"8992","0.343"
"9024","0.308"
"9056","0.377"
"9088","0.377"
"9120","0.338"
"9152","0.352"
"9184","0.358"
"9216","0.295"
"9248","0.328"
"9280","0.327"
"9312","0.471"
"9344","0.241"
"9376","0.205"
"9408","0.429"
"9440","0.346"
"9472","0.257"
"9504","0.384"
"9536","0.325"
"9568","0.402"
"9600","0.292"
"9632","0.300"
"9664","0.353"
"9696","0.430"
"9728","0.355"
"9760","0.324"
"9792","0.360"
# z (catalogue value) 1.320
